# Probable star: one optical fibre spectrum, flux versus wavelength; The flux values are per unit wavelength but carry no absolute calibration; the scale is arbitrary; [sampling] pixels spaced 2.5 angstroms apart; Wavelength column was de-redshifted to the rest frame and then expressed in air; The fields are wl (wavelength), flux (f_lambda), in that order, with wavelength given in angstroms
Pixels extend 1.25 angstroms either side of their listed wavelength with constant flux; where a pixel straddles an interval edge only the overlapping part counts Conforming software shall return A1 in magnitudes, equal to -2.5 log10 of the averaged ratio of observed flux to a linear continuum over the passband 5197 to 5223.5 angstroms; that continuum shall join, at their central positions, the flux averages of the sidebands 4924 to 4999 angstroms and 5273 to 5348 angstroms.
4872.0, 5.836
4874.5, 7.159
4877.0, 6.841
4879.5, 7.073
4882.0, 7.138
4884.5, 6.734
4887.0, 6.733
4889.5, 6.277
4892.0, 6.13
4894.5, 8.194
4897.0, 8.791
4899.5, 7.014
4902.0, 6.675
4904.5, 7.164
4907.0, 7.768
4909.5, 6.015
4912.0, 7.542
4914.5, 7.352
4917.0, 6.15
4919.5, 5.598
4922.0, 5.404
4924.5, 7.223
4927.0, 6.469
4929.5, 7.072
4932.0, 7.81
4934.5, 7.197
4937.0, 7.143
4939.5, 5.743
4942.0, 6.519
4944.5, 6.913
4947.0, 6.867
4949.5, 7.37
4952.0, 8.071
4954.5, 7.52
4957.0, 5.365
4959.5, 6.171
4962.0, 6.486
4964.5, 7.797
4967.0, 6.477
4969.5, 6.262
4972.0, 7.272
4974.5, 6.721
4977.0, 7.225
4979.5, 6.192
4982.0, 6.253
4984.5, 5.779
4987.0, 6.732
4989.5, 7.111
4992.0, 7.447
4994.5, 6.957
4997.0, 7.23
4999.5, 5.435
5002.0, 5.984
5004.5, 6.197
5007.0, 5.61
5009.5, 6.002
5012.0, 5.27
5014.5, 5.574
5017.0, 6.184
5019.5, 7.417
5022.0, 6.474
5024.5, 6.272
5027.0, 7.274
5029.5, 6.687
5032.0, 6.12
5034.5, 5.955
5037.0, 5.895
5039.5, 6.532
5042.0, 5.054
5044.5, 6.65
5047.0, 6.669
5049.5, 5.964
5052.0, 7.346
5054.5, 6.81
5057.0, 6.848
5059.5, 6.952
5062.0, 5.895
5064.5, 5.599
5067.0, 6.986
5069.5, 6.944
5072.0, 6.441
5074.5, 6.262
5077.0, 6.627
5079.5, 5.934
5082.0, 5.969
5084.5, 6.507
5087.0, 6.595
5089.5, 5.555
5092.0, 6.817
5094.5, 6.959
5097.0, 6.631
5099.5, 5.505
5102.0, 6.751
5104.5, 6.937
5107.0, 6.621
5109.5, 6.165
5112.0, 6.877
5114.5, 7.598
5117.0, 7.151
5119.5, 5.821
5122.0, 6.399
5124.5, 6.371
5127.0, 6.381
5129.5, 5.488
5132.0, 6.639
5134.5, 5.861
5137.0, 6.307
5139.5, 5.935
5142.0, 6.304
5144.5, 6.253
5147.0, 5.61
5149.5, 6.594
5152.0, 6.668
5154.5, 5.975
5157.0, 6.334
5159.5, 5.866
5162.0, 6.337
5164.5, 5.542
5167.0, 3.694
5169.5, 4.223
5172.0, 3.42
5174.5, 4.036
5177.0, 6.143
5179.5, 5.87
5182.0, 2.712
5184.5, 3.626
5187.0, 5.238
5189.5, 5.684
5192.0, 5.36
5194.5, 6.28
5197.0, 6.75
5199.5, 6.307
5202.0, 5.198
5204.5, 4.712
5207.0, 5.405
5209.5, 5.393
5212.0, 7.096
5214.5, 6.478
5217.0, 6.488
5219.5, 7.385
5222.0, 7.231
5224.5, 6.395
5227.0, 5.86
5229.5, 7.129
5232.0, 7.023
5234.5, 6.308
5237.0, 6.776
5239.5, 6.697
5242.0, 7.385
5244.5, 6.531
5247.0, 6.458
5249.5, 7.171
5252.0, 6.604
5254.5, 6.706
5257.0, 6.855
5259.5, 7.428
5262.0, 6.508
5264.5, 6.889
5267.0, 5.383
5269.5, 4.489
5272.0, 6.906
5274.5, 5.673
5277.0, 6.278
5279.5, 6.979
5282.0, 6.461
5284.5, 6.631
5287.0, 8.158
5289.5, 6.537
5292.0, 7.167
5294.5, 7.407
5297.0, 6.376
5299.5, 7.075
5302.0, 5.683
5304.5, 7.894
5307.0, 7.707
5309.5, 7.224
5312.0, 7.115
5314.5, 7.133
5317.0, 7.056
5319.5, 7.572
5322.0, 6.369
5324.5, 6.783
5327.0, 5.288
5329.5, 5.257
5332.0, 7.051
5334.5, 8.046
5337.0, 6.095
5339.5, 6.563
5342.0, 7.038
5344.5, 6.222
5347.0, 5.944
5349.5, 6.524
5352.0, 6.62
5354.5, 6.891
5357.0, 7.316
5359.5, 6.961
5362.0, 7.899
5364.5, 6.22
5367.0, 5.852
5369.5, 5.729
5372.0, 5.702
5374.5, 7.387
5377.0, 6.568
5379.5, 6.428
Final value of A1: 0.098 mag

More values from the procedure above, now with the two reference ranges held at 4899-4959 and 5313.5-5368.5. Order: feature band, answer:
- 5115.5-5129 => 0.06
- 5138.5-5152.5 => 0.09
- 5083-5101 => 0.06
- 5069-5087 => 0.06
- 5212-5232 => -0.01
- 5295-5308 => -0.04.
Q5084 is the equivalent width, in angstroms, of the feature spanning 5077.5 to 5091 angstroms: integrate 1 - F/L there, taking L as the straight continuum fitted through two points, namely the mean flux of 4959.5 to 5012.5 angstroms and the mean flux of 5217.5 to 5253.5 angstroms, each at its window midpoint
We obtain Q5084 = 0.9 angstroms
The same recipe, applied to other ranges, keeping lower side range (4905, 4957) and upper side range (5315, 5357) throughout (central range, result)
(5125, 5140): 1.4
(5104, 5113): 0.2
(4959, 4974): 0.1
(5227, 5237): 0.0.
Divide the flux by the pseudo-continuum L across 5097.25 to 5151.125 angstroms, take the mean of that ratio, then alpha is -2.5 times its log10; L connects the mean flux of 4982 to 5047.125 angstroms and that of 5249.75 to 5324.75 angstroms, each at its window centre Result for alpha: 0.02 mag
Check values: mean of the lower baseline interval 6.32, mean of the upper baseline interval 6.77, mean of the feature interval 6.37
